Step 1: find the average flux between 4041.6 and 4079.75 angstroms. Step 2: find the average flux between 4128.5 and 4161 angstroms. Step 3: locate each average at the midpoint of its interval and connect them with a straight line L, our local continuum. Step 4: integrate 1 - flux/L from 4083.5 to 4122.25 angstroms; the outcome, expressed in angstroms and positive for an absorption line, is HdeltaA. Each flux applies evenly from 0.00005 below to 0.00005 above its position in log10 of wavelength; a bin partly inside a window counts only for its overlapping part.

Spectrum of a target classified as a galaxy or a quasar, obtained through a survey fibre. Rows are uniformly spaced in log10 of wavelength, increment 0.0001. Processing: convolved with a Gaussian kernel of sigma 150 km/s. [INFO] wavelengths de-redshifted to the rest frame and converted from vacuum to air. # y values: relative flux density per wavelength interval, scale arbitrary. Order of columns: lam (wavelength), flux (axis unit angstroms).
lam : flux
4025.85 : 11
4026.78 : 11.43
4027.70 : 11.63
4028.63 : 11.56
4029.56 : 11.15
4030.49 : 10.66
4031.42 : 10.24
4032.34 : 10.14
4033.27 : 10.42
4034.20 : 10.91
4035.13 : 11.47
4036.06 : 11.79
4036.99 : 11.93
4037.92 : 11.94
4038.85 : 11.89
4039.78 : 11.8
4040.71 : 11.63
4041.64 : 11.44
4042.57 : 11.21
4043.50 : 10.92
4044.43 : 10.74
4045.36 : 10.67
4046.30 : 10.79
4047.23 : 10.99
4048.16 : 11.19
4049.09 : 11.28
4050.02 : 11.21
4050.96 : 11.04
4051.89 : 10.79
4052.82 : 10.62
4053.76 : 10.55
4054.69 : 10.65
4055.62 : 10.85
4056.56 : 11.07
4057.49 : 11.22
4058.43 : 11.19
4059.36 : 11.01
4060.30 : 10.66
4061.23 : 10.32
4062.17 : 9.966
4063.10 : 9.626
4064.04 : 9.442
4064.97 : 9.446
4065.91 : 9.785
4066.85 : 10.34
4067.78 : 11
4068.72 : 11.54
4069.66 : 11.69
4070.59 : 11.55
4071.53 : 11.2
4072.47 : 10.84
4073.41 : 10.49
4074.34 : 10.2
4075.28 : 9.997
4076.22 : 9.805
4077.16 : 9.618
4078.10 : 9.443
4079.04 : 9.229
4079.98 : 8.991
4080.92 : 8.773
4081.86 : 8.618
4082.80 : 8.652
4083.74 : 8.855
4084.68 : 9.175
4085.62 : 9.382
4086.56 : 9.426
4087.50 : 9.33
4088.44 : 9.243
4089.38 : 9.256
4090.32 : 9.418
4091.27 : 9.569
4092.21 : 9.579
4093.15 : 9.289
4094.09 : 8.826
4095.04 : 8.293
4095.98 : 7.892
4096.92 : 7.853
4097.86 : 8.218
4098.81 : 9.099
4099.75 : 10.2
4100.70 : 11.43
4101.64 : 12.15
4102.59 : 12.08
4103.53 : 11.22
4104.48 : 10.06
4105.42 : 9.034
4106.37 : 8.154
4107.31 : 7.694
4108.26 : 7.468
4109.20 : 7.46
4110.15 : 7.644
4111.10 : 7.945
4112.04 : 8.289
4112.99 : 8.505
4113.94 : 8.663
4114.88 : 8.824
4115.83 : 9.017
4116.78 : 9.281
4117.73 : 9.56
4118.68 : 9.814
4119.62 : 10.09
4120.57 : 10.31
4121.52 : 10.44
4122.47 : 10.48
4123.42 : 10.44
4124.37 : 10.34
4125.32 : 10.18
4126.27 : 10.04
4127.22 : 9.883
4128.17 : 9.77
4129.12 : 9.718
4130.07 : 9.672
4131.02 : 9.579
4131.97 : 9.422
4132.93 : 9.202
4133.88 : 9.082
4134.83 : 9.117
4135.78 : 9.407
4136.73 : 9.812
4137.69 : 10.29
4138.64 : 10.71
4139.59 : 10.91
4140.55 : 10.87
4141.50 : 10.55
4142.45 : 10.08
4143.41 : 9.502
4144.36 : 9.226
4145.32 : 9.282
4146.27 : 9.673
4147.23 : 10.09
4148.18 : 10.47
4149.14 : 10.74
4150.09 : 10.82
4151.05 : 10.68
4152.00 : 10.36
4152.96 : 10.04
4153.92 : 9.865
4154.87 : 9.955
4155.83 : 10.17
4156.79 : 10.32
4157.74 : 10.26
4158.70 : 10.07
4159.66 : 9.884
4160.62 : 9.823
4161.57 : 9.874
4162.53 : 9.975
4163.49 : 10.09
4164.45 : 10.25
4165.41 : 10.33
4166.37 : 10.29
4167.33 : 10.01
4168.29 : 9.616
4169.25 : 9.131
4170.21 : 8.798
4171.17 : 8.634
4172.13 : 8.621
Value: 4.0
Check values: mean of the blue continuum 10.6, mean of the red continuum 9.99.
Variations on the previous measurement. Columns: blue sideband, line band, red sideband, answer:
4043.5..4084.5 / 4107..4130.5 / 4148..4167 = 2.3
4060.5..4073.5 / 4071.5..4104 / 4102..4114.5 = 0.3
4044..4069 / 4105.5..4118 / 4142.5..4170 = 2.4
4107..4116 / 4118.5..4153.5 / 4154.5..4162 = -3.5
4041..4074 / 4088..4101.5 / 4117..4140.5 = 1.5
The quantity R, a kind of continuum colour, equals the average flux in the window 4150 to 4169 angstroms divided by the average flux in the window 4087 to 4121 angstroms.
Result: 1.10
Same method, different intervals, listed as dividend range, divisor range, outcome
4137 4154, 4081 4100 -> 1.14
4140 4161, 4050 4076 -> 0.95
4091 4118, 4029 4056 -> 0.82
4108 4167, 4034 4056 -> 0.87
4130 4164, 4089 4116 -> 1.10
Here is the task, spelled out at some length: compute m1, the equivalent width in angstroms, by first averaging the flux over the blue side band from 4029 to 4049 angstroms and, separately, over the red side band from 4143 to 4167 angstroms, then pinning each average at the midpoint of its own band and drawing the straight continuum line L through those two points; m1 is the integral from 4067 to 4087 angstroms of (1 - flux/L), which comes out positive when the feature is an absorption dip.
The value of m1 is 1.6 angstroms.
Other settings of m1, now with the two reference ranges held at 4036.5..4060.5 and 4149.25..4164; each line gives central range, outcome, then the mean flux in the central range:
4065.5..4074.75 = 0.05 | 10.9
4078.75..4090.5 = 1.86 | 9.1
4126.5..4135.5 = 0.77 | 9.51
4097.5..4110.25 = 1.38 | 9.48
